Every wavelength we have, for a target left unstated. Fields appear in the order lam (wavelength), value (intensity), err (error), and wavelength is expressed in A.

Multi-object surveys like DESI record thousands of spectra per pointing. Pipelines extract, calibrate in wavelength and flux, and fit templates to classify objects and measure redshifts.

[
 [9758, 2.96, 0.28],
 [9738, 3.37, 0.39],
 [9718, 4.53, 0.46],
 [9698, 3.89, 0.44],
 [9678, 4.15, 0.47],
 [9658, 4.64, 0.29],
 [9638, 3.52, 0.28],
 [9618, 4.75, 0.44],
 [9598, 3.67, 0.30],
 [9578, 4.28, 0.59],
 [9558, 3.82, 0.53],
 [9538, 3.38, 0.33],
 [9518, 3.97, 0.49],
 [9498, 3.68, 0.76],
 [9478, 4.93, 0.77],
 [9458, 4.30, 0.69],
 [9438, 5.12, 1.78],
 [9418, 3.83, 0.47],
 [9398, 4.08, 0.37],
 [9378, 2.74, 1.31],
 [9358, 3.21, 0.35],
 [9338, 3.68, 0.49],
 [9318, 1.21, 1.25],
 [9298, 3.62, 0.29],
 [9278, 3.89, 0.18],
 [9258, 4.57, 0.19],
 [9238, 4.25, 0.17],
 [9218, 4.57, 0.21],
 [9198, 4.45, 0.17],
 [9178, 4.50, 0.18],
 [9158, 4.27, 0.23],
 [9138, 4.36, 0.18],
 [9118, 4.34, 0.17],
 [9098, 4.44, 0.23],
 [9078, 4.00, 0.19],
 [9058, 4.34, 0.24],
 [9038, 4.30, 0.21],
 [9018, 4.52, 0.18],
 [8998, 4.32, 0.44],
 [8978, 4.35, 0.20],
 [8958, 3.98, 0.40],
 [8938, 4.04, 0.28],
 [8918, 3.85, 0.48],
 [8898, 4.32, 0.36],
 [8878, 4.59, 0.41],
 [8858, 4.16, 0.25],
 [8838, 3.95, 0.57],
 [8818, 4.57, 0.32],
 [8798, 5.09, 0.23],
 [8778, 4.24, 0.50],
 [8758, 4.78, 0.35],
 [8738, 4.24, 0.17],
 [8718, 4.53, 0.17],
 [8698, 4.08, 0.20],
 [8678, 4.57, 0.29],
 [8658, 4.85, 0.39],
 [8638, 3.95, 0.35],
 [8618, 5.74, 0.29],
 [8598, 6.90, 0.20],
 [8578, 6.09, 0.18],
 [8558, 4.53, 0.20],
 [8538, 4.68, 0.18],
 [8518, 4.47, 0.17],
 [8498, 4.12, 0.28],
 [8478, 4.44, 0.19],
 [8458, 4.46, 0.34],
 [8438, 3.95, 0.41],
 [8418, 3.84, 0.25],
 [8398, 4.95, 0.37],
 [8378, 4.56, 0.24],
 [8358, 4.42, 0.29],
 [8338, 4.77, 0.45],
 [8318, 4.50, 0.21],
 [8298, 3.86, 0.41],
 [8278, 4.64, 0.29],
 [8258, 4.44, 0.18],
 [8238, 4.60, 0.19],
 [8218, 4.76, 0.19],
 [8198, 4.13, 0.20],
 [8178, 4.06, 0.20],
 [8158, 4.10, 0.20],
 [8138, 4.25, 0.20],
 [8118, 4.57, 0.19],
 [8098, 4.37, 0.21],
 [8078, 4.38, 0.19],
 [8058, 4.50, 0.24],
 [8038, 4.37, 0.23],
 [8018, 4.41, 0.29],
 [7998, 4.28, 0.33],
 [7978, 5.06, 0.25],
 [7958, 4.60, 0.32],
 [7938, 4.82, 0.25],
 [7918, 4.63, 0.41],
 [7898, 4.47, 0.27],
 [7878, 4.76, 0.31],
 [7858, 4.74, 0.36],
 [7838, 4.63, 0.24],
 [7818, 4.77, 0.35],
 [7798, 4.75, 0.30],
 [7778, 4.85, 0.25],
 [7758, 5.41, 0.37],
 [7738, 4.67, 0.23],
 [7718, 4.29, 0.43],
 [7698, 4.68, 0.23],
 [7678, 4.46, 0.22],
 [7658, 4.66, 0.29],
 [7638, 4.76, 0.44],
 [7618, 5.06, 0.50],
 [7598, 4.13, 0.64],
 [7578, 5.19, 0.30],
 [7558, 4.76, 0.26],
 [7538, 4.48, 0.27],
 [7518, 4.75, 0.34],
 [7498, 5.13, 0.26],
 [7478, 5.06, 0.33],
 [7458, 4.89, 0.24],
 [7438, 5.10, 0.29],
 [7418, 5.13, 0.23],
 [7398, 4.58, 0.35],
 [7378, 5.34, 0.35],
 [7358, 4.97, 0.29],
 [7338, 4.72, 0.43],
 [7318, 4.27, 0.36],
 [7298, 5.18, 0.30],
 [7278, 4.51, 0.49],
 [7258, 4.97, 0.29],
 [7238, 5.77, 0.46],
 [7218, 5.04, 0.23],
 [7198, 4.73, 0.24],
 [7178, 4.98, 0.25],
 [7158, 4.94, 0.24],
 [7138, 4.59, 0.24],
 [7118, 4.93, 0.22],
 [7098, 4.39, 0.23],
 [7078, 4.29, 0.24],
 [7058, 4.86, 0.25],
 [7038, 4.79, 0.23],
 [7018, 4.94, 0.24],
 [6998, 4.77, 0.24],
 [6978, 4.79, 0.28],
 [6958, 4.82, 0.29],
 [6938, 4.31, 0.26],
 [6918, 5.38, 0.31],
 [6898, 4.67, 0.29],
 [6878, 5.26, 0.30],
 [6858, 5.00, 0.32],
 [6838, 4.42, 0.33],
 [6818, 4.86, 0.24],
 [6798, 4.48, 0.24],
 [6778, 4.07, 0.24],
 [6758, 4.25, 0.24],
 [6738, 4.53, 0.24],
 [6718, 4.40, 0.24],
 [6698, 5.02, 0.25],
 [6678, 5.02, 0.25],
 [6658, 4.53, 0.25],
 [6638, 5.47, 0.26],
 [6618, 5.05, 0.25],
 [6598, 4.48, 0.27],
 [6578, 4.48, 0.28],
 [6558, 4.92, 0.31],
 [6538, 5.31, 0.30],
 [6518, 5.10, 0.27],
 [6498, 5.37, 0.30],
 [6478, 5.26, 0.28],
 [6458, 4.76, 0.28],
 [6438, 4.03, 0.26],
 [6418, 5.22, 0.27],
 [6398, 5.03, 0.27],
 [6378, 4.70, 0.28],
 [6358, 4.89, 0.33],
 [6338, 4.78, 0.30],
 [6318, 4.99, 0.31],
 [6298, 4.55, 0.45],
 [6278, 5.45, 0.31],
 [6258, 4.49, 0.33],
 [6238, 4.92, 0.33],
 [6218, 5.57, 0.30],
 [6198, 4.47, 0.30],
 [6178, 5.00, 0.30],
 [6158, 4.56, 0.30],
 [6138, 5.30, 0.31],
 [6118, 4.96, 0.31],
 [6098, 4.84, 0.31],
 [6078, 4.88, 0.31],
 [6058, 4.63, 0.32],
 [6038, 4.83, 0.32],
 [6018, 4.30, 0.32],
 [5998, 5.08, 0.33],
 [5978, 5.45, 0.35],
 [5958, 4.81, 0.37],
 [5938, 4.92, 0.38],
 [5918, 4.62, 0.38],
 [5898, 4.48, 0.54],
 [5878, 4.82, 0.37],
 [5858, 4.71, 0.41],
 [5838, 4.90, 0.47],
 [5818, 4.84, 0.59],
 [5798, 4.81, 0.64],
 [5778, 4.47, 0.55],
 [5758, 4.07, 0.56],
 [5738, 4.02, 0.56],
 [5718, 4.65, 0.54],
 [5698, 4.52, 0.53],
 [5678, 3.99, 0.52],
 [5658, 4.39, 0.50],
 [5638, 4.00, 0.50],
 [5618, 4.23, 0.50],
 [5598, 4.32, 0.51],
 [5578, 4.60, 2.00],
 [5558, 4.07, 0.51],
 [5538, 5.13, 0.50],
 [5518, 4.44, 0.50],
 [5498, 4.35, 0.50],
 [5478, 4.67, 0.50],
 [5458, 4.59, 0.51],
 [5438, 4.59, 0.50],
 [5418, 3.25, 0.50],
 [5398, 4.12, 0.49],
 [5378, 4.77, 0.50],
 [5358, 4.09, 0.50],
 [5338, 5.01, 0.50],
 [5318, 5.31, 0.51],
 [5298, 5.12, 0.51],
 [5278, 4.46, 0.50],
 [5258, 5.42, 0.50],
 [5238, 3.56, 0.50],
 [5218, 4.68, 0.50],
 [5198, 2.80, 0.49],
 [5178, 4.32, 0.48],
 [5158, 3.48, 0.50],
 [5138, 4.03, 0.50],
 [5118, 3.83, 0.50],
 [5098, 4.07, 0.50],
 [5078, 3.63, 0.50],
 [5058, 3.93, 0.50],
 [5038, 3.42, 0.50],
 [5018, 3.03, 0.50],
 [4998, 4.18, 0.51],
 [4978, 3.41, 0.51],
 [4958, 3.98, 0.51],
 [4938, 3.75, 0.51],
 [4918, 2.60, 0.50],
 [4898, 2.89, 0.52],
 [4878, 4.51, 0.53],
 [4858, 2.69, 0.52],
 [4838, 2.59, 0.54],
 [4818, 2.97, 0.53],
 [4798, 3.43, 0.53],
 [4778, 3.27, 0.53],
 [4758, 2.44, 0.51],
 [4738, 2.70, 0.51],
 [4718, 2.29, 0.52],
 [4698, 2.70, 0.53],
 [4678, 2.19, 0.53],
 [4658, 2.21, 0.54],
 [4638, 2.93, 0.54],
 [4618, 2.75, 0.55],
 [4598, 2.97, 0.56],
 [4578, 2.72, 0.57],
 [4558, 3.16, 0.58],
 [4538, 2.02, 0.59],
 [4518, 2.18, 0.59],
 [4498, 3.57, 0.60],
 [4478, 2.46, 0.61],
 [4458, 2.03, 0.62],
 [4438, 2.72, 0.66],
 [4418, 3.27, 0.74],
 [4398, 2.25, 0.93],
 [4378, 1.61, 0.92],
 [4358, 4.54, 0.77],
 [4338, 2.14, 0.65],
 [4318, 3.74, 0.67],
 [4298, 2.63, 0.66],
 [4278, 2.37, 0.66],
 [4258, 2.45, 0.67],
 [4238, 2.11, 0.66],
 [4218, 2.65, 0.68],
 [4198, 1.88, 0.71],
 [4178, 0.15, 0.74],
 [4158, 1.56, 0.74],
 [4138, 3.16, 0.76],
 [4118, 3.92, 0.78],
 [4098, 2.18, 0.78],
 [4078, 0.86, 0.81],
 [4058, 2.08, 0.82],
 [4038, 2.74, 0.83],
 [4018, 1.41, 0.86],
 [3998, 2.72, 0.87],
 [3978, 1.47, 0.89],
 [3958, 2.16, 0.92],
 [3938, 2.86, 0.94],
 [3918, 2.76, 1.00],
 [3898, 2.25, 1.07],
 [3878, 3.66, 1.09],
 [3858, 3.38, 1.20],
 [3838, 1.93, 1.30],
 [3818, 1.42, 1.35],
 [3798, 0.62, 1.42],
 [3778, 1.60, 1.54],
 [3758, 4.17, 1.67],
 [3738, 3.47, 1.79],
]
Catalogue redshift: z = 0.308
